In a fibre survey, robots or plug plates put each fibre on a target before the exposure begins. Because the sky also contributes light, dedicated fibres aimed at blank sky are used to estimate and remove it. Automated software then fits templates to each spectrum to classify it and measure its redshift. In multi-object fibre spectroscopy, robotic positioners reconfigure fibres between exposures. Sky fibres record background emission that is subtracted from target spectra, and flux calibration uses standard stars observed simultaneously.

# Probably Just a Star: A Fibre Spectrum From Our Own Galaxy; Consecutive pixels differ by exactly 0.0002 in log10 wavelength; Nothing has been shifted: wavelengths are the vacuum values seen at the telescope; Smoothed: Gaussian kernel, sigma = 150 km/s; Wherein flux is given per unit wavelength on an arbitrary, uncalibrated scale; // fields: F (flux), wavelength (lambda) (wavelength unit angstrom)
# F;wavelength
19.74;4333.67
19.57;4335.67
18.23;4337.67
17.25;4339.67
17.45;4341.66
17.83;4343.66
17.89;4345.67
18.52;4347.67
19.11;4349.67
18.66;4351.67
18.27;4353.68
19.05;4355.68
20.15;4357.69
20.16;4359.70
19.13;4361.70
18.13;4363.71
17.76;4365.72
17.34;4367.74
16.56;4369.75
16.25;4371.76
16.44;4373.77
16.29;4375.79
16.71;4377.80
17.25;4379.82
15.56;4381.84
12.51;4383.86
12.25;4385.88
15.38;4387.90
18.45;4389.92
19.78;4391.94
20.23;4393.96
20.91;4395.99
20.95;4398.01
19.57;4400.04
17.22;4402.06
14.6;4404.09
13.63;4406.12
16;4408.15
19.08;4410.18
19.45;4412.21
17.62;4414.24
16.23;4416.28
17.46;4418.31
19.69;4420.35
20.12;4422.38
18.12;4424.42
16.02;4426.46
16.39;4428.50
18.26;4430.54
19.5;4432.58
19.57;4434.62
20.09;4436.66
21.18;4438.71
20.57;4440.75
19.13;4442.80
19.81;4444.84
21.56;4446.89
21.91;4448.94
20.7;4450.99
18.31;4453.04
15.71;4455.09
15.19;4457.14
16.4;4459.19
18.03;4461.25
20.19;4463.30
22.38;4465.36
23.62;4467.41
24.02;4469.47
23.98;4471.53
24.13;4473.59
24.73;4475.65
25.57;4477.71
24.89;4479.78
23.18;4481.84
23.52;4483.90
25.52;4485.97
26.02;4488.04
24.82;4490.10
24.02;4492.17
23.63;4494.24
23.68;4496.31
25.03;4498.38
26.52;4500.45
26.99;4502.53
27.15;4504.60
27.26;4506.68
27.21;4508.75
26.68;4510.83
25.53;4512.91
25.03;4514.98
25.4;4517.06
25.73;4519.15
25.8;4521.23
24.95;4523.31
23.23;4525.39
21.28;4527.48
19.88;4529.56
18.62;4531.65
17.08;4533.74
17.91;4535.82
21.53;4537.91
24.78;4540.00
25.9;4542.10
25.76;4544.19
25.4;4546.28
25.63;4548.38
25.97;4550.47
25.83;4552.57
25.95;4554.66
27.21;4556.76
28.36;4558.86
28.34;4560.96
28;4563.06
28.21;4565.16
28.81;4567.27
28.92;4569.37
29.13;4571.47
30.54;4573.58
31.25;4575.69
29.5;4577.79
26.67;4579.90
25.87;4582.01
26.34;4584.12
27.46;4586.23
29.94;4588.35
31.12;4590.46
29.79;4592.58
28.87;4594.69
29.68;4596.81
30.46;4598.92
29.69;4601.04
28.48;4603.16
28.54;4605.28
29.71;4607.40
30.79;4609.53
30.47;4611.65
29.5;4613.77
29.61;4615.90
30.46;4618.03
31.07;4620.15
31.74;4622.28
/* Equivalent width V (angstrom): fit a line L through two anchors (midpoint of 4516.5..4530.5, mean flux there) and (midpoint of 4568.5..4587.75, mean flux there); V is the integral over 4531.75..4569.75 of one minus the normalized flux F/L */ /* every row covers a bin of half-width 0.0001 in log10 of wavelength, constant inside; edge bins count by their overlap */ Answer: 1.23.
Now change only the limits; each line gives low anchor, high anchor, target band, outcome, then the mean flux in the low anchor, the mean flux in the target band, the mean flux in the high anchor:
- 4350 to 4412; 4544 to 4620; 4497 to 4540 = 1.8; 17.5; 24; 28.6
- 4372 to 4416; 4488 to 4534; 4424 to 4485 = 1.1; 17.1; 20.6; 24.5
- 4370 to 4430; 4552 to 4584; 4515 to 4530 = 0.7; 17.2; 24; 28.2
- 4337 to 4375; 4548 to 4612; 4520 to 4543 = 3.8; 18.1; 21.9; 28.6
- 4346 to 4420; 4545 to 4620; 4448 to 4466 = 2.5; 17.6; 18.7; 28.6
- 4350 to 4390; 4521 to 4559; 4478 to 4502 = -3.3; 17.1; 24.7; 23.6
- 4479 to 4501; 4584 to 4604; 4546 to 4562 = 0.5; 24.6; 26.6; 29.3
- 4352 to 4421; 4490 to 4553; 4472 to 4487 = -1.6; 17.5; 24.5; 24.3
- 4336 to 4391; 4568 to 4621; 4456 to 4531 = 0.7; 17.4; 23.9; 29.3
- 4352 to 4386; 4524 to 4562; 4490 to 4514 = -3.7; 17.2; 25.7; 23.8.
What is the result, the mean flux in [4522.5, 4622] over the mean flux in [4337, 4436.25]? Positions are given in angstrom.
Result 1.53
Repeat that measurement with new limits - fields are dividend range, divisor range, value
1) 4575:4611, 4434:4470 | 1.46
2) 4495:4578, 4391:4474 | 1.34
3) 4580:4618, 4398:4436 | 1.64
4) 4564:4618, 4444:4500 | 1.31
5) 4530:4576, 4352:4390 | 1.51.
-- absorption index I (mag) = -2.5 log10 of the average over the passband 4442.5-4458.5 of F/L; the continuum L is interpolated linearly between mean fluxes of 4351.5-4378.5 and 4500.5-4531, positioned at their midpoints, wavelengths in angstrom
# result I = 0.16 mag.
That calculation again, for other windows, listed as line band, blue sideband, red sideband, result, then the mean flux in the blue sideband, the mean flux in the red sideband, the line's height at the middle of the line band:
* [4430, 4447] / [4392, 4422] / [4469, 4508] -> 0.047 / 18.1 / 25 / 20.8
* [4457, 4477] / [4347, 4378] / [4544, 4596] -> 0.072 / 18.1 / 28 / 23.1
